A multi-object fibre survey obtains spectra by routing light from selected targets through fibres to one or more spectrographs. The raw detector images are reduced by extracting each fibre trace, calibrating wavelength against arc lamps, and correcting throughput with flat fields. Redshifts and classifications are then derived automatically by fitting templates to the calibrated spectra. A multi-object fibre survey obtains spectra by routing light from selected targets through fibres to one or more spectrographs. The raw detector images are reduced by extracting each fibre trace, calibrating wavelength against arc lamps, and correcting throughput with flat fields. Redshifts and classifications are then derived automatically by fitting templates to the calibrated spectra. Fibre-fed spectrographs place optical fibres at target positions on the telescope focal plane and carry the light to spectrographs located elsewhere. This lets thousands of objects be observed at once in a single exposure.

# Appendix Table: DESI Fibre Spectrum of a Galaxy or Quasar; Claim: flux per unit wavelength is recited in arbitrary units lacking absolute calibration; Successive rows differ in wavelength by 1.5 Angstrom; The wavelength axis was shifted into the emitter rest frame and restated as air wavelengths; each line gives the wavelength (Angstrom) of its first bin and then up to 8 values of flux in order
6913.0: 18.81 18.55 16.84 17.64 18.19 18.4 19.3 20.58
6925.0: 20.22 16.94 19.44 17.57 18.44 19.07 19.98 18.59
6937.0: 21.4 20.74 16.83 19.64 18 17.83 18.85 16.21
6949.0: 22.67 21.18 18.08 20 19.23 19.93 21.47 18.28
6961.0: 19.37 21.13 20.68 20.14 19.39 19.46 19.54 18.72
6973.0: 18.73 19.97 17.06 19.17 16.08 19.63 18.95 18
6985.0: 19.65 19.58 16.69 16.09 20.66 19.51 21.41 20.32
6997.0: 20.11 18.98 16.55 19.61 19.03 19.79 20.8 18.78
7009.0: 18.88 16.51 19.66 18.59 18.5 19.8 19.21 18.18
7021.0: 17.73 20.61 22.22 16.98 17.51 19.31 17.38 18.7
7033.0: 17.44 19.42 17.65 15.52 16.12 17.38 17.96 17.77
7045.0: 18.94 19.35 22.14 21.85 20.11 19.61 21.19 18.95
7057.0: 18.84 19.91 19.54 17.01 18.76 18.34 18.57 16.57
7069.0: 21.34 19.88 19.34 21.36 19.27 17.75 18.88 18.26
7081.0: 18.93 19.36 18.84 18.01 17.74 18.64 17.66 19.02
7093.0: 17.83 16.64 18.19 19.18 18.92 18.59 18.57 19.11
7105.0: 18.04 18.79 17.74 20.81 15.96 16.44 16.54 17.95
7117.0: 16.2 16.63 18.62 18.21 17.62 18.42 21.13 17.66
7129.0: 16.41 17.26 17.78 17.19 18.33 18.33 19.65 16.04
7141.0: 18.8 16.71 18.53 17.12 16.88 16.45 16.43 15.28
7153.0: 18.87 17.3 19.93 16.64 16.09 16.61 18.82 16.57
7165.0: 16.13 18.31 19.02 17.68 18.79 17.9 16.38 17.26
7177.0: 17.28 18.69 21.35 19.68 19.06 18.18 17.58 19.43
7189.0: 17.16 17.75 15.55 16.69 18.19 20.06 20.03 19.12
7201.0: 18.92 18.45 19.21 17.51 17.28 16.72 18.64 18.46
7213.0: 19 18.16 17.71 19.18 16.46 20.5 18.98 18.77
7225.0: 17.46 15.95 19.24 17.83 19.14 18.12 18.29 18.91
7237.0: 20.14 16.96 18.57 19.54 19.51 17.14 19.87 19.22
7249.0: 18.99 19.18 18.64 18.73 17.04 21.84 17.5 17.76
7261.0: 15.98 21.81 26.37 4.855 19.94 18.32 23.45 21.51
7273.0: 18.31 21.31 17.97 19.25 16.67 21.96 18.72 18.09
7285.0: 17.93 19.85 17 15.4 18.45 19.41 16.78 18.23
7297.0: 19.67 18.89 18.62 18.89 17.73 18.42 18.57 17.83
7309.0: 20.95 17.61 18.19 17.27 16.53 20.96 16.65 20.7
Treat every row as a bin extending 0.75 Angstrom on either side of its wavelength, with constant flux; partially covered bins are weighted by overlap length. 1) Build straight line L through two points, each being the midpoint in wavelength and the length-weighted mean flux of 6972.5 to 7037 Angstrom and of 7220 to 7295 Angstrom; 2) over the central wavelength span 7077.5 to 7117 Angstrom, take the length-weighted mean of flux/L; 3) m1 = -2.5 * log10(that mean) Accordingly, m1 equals 0.03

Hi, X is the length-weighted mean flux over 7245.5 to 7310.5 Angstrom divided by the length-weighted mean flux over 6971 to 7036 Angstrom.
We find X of 1.0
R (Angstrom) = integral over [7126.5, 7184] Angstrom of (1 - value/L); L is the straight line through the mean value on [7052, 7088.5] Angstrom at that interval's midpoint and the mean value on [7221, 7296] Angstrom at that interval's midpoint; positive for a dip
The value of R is 3.3 Angstrom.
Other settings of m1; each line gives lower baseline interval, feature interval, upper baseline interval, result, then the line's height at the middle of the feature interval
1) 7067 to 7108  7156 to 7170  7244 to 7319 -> 0.07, 18.7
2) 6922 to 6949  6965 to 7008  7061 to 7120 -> -0.02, 18.8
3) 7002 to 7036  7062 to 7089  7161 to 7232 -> -0.01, 18.6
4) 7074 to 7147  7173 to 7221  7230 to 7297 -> 0.01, 18.4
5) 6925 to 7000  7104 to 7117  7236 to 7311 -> 0.07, 18.9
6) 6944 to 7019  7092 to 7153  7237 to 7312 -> 0.07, 18.9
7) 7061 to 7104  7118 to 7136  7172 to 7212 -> 0.03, 18.5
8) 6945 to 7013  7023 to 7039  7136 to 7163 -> 0.03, 18.7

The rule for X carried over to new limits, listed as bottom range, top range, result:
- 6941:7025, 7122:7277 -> 0.95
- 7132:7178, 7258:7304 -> 1.06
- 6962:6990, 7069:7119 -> 0.97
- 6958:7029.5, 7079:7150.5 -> 0.94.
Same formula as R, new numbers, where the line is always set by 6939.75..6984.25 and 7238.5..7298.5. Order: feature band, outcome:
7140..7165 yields 2.15 Angstrom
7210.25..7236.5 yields 0.56 Angstrom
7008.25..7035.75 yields 0.57 Angstrom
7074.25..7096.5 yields 0.76 Angstrom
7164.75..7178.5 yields 0.81 Angstrom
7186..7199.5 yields 0.50 Angstrom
